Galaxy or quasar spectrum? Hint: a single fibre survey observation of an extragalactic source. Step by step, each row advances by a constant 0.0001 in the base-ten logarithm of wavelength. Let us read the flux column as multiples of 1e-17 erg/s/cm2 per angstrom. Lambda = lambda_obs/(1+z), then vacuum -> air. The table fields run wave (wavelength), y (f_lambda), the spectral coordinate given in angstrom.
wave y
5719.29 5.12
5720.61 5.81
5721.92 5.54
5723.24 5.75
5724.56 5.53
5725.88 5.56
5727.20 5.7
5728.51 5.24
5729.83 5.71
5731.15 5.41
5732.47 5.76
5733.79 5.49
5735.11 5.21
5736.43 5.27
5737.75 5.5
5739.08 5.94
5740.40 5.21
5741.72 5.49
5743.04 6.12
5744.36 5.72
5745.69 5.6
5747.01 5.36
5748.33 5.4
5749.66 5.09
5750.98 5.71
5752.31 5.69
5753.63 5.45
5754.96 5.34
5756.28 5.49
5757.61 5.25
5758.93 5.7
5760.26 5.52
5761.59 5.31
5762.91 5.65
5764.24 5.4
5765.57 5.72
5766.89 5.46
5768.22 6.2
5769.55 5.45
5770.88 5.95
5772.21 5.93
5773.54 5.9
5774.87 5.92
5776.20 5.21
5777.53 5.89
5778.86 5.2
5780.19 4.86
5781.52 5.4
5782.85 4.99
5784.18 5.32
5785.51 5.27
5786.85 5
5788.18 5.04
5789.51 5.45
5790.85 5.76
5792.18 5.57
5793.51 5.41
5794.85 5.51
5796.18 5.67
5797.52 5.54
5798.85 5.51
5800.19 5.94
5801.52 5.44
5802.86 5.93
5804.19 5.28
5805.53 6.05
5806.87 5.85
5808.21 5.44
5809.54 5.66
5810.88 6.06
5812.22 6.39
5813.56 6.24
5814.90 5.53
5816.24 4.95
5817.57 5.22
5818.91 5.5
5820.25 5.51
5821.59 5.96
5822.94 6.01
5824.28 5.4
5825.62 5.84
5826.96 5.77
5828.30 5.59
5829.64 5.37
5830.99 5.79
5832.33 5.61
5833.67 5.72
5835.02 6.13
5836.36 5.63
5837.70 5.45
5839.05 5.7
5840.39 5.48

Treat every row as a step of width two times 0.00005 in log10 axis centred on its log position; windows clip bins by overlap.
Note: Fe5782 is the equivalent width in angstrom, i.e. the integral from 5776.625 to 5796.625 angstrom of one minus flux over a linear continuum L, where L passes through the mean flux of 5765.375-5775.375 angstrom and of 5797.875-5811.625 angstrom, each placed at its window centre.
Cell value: 1.5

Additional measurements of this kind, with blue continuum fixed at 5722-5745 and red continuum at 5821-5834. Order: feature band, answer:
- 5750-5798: 1.1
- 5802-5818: -0.1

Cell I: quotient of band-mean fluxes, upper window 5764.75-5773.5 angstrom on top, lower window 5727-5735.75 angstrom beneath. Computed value 1.05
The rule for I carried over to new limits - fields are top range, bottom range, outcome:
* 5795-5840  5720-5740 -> 1.02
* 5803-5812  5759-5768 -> 1.04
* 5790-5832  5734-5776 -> 1.02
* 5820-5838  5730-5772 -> 1.03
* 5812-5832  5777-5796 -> 1.06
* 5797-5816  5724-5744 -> 1.04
